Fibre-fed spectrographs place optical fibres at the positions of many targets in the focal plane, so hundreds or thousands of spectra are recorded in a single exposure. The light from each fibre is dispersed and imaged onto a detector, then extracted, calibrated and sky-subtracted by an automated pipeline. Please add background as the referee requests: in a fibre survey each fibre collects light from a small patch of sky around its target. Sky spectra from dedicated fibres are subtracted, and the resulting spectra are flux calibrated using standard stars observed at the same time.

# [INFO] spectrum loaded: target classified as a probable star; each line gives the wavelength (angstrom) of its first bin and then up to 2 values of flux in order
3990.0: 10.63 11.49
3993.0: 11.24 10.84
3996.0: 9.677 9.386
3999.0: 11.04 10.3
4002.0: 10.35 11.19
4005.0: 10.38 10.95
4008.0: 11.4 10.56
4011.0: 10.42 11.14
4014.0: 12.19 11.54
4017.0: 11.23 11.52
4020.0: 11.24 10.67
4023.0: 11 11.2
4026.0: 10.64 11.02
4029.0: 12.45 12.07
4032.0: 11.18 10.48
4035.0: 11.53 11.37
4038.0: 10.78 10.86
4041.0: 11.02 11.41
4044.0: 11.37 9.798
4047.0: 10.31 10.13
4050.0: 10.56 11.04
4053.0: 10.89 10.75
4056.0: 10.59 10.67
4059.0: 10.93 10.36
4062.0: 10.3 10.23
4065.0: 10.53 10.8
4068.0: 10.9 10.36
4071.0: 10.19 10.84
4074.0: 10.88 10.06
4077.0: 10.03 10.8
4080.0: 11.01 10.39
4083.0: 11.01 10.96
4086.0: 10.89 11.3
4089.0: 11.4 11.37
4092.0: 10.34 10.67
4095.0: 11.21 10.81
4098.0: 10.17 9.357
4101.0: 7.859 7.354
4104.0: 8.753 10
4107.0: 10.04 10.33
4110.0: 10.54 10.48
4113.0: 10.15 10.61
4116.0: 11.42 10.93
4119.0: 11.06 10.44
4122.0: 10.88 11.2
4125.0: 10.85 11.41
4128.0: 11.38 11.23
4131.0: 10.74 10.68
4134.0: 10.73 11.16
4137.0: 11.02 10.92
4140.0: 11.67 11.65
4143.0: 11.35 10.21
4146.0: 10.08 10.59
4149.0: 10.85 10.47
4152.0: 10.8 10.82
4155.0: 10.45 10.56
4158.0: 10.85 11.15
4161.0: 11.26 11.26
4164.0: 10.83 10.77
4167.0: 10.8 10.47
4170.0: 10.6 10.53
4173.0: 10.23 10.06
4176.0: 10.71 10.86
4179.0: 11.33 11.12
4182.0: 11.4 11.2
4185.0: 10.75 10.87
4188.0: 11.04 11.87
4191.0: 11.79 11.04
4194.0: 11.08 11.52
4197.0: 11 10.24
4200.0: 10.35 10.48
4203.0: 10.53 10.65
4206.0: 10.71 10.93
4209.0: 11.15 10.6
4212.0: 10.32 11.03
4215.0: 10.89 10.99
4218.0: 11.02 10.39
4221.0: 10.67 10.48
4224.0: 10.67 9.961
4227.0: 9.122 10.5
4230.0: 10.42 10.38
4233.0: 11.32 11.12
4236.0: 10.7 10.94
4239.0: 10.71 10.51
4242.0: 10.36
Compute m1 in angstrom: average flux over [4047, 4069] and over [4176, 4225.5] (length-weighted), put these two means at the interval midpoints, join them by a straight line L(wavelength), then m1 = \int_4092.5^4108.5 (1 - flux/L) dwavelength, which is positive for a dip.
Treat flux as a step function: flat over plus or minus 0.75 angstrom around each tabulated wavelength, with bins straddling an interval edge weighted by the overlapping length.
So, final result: 1.5 angstrom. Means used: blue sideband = 10.6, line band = 9.67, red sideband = 10.9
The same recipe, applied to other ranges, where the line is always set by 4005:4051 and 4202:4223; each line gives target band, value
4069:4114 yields 2.6 angstrom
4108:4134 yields 0.1 angstrom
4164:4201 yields -0.4 angstrom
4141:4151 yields 0.1 angstrom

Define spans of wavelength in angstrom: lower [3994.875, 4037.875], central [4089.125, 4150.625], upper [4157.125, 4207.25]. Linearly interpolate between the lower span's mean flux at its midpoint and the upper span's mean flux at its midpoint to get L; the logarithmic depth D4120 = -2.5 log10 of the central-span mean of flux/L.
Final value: 0.04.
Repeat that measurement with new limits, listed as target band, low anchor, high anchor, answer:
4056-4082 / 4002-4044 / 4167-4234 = 0.05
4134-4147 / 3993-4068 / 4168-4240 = -0.02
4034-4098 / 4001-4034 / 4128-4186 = 0.03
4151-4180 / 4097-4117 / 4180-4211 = -0.02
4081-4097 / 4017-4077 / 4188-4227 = -0.01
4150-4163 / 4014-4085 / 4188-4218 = 0.00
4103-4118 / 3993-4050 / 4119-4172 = 0.06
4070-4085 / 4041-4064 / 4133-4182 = 0.01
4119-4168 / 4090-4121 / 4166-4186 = -0.04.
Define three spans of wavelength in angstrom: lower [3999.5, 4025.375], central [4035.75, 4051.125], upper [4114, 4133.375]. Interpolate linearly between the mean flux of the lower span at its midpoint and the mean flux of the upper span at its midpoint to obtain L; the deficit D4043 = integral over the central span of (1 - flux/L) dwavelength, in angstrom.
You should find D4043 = 0.3 angstrom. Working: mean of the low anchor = 11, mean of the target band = 10.8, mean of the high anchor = 11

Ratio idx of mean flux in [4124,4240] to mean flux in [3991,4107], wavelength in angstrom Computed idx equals 1.01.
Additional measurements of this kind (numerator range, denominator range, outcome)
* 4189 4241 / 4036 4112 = 1.02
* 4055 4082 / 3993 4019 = 0.97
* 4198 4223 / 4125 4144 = 0.96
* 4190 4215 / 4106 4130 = 1.01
